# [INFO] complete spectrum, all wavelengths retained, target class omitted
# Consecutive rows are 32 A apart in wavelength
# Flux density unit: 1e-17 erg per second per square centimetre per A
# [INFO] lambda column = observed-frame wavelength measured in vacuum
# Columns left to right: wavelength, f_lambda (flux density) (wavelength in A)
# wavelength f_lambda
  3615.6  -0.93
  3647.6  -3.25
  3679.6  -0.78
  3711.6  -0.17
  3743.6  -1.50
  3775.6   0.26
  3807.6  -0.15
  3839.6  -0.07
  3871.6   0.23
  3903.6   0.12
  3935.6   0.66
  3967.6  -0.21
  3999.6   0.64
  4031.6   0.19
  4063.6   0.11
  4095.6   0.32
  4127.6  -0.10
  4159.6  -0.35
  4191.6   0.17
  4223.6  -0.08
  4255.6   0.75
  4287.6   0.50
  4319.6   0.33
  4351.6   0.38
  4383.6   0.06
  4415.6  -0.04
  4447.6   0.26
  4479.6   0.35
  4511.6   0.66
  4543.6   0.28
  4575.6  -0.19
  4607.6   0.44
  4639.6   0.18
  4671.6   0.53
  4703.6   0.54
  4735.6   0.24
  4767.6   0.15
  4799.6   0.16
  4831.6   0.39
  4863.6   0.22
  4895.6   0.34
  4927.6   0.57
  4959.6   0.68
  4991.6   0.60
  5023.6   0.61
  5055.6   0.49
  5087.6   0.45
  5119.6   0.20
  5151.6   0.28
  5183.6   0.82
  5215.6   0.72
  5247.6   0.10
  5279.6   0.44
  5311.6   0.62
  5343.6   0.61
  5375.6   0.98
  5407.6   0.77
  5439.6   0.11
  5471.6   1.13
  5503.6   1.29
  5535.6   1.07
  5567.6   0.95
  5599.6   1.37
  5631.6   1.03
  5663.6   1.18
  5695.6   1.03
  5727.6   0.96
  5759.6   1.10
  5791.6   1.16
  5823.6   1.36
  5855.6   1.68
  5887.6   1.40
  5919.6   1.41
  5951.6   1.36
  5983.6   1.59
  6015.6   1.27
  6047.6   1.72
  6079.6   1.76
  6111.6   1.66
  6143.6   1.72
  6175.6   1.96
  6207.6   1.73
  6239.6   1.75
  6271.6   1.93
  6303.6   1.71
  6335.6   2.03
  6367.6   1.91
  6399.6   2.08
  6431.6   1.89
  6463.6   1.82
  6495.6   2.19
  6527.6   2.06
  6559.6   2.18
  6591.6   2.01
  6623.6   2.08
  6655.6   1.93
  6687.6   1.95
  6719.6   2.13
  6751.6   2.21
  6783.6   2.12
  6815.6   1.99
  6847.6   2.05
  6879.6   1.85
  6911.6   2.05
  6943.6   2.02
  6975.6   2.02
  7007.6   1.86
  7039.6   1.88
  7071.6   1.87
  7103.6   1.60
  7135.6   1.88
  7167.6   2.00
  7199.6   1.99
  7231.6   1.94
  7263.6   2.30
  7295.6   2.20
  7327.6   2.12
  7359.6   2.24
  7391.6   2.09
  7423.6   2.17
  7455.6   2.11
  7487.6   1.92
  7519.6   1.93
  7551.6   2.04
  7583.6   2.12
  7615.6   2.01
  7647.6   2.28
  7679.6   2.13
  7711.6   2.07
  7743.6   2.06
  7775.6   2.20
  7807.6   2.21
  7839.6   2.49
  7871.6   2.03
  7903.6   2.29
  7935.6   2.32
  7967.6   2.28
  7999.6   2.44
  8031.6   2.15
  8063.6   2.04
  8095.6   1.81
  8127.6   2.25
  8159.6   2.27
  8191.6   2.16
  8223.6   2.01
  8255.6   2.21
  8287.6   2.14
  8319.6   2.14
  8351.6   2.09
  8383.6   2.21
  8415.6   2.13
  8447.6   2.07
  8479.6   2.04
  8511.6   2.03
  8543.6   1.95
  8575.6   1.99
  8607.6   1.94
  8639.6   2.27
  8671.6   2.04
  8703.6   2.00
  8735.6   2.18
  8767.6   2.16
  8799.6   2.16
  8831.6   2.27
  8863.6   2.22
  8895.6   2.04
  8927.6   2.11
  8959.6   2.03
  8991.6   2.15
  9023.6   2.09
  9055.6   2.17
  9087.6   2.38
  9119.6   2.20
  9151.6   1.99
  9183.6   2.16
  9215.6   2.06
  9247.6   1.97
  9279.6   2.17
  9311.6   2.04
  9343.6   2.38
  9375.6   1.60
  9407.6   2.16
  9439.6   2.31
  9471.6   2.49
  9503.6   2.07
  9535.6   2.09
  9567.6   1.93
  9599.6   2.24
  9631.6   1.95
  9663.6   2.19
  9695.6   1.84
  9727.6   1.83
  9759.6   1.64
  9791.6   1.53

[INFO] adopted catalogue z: 0.371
